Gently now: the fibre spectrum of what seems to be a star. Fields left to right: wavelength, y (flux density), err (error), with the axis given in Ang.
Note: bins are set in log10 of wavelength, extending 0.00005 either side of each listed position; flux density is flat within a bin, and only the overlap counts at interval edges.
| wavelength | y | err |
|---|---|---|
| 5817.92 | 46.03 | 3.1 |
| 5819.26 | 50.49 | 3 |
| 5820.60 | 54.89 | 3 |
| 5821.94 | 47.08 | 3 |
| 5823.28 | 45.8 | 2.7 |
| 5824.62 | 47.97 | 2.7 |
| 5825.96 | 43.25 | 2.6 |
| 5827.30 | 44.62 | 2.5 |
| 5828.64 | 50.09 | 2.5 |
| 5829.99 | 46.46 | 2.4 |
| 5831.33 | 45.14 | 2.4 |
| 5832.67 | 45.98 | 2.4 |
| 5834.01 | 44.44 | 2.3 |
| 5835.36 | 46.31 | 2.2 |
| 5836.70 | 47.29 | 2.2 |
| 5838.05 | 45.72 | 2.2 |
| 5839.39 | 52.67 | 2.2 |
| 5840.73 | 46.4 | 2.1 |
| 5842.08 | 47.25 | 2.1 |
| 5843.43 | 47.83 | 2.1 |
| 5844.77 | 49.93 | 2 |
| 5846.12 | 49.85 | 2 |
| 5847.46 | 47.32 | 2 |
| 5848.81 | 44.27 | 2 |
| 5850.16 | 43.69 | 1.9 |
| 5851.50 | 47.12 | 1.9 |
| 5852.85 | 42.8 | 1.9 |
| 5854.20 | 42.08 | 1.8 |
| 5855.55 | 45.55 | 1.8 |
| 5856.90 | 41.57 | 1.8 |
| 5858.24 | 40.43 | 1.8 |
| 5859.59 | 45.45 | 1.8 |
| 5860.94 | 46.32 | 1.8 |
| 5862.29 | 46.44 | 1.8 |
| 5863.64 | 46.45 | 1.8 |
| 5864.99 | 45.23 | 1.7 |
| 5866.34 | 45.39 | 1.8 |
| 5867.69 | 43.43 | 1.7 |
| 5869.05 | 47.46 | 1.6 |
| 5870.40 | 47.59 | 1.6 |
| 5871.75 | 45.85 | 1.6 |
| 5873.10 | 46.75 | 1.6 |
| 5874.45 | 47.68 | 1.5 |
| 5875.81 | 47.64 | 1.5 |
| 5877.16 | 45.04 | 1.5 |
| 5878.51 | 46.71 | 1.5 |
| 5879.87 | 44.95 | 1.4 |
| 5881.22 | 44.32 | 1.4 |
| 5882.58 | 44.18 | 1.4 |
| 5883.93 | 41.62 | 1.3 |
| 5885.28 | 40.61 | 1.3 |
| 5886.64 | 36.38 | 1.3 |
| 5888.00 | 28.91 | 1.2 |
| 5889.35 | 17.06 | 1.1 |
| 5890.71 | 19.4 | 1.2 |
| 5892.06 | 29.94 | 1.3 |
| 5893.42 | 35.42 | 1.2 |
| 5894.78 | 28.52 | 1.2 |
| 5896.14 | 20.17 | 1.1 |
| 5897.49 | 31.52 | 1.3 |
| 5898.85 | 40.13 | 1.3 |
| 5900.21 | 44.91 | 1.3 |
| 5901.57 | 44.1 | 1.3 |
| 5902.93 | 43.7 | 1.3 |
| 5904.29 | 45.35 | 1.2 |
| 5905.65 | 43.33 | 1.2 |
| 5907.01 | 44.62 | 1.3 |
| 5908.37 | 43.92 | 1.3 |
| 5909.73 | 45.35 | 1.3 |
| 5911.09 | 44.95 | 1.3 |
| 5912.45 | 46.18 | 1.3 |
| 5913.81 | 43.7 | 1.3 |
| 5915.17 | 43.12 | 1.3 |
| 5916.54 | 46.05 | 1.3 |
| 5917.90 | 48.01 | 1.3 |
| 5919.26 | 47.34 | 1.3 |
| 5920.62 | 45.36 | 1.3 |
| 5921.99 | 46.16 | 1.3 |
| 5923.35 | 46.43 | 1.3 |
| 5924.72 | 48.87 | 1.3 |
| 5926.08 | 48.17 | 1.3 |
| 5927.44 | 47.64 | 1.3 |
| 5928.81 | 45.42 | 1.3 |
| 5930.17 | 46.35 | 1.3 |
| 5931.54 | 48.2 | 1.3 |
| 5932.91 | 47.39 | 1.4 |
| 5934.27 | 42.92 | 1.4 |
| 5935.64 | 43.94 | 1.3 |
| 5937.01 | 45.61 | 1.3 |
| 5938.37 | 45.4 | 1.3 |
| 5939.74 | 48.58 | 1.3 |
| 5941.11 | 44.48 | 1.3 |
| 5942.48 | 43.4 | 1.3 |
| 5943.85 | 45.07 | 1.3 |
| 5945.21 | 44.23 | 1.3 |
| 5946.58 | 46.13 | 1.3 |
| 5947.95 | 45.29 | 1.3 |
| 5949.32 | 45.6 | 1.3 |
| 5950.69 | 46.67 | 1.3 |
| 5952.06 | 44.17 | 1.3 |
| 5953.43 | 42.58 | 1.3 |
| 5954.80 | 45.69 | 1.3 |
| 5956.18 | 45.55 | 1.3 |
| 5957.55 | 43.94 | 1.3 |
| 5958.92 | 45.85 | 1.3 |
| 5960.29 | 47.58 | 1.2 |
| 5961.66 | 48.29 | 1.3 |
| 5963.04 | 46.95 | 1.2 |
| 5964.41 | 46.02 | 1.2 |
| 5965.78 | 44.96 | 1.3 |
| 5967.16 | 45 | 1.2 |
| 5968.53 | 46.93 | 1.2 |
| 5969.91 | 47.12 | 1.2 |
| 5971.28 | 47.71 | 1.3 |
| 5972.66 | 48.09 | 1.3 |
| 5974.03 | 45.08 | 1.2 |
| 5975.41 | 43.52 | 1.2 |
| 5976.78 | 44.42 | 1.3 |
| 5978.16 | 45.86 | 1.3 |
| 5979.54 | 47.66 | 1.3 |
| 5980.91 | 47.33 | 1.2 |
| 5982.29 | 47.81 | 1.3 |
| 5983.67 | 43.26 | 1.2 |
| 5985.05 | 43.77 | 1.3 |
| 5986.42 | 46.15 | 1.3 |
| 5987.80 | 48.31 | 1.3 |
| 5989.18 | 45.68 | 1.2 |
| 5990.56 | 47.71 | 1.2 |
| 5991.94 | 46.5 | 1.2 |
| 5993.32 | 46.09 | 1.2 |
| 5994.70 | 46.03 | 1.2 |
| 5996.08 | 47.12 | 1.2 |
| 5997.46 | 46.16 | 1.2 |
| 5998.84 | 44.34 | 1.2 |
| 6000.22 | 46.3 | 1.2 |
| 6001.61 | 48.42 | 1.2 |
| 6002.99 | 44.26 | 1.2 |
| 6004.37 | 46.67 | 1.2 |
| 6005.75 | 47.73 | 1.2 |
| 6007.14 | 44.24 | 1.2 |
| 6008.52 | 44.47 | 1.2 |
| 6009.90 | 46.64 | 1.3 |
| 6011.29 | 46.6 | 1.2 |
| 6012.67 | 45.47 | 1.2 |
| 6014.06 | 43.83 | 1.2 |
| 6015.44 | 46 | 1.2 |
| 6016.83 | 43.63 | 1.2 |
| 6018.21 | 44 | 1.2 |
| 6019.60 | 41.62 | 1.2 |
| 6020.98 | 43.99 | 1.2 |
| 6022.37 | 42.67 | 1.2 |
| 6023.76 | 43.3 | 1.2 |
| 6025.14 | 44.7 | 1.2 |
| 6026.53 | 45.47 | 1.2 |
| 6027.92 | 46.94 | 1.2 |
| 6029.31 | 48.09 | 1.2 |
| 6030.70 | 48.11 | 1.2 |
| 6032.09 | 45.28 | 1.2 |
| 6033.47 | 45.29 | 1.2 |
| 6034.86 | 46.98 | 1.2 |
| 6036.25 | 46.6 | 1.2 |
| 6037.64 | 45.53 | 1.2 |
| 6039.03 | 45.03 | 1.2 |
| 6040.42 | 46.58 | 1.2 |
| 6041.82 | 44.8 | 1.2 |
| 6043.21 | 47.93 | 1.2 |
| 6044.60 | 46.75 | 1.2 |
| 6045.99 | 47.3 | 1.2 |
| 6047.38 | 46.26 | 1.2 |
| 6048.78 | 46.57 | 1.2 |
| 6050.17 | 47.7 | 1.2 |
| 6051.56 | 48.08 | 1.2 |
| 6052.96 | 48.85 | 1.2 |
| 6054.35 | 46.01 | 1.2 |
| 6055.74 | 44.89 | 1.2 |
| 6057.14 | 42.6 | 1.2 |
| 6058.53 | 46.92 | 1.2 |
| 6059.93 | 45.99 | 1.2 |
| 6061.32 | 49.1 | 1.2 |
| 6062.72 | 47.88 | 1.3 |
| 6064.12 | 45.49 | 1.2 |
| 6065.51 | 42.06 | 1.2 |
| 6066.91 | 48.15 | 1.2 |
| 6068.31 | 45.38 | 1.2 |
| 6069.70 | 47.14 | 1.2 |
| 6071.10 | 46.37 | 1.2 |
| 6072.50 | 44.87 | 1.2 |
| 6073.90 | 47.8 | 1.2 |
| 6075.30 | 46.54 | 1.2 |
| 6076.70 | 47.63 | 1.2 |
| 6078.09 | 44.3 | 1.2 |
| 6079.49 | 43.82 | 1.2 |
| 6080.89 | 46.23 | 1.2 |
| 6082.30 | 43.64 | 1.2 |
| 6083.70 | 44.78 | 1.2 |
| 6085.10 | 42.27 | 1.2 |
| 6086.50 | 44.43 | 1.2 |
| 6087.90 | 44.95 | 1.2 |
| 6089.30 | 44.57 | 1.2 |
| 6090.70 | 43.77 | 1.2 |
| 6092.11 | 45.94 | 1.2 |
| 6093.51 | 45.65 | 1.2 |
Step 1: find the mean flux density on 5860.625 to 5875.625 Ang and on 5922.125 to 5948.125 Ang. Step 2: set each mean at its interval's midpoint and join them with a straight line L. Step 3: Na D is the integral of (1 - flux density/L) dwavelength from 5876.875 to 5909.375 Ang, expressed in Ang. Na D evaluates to 6.0 Ang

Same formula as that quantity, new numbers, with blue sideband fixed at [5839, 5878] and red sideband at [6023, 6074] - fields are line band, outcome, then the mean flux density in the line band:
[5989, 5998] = -0.1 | 46.5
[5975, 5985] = 0.1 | 45.6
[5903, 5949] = 0.5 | 45.6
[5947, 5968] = 0.2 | 45.6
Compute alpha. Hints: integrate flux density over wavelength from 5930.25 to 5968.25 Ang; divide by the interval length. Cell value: 45.6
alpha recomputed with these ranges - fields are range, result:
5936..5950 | 45.4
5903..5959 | 45.5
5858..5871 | 45.5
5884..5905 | 34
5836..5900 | 42.1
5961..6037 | 45.8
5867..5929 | 41.8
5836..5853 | 47.2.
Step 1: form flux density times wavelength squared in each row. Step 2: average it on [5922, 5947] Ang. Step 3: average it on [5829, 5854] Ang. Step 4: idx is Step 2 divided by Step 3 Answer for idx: 1.02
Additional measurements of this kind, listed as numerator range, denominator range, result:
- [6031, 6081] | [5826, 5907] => 1.15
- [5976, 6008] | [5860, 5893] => 1.16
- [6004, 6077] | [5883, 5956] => 1.13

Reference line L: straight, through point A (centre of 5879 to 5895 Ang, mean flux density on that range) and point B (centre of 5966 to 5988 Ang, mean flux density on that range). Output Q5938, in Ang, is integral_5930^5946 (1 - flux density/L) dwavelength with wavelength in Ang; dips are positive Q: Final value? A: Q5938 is -1.7 Ang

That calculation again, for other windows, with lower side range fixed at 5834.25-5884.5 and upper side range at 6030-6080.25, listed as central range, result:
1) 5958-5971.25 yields -0.13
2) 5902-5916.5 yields 0.46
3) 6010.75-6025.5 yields 0.67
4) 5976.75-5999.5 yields -0.02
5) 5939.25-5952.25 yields 0.19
